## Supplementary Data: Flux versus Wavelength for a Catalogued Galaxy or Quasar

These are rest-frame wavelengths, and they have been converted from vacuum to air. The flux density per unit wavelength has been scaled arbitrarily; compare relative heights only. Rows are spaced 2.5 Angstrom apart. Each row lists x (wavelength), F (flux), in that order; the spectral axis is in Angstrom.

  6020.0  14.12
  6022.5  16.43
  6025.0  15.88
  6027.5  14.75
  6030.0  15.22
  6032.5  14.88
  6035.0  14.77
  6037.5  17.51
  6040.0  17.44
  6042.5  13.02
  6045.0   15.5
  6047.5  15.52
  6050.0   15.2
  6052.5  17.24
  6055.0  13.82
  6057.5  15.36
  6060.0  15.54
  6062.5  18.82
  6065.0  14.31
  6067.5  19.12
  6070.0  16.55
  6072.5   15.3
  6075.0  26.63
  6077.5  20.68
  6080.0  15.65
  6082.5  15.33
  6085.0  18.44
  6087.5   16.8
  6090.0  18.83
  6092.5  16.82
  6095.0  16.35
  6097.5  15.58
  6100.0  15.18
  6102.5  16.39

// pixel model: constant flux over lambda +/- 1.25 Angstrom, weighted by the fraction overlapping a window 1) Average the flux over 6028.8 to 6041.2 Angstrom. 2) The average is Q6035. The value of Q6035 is 16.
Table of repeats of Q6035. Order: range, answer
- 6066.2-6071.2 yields 17.8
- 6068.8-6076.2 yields 19.5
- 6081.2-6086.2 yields 16.9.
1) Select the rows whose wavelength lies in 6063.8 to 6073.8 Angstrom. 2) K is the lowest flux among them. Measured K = 14.31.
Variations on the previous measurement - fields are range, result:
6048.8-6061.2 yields 13.82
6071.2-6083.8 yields 15.3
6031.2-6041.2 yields 14.77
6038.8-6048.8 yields 13.02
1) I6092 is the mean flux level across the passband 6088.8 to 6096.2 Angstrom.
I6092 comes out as 17.3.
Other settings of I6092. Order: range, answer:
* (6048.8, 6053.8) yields 16.2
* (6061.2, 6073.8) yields 16.9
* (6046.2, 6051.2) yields 15.4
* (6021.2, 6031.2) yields 15.6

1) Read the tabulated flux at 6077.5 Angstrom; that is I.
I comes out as 20.68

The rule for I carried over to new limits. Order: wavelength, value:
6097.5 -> 15.58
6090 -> 18.83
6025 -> 15.88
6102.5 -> 16.39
